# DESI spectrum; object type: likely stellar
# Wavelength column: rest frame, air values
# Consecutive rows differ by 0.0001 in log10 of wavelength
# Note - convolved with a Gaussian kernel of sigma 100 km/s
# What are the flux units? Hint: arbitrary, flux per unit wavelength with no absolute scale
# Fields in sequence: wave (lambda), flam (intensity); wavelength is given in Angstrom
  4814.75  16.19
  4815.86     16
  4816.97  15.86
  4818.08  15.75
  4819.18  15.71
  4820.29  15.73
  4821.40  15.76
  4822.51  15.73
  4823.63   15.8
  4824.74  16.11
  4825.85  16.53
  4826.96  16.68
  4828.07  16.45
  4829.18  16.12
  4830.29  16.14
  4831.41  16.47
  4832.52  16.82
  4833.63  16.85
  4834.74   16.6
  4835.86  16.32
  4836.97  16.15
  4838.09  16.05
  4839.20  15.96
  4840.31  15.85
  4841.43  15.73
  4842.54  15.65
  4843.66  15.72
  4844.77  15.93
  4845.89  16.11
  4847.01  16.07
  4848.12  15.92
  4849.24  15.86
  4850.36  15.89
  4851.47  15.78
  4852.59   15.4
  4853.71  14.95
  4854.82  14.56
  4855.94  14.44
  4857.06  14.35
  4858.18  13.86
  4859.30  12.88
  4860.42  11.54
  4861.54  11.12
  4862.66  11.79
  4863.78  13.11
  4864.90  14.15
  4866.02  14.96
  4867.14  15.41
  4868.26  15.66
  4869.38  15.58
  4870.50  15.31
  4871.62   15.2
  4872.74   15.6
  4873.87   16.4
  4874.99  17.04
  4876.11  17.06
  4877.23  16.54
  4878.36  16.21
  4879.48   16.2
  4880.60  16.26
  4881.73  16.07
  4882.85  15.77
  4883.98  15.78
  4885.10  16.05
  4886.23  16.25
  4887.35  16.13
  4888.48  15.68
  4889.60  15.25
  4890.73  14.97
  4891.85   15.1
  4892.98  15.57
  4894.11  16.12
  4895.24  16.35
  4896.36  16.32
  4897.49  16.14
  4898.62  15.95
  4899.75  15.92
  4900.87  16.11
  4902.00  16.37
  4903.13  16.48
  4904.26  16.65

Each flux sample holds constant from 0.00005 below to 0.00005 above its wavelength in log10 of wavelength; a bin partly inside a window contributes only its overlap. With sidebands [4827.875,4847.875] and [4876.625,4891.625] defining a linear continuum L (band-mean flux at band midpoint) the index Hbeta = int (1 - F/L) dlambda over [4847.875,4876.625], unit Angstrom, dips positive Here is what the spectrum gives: 2.3 Angstrom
